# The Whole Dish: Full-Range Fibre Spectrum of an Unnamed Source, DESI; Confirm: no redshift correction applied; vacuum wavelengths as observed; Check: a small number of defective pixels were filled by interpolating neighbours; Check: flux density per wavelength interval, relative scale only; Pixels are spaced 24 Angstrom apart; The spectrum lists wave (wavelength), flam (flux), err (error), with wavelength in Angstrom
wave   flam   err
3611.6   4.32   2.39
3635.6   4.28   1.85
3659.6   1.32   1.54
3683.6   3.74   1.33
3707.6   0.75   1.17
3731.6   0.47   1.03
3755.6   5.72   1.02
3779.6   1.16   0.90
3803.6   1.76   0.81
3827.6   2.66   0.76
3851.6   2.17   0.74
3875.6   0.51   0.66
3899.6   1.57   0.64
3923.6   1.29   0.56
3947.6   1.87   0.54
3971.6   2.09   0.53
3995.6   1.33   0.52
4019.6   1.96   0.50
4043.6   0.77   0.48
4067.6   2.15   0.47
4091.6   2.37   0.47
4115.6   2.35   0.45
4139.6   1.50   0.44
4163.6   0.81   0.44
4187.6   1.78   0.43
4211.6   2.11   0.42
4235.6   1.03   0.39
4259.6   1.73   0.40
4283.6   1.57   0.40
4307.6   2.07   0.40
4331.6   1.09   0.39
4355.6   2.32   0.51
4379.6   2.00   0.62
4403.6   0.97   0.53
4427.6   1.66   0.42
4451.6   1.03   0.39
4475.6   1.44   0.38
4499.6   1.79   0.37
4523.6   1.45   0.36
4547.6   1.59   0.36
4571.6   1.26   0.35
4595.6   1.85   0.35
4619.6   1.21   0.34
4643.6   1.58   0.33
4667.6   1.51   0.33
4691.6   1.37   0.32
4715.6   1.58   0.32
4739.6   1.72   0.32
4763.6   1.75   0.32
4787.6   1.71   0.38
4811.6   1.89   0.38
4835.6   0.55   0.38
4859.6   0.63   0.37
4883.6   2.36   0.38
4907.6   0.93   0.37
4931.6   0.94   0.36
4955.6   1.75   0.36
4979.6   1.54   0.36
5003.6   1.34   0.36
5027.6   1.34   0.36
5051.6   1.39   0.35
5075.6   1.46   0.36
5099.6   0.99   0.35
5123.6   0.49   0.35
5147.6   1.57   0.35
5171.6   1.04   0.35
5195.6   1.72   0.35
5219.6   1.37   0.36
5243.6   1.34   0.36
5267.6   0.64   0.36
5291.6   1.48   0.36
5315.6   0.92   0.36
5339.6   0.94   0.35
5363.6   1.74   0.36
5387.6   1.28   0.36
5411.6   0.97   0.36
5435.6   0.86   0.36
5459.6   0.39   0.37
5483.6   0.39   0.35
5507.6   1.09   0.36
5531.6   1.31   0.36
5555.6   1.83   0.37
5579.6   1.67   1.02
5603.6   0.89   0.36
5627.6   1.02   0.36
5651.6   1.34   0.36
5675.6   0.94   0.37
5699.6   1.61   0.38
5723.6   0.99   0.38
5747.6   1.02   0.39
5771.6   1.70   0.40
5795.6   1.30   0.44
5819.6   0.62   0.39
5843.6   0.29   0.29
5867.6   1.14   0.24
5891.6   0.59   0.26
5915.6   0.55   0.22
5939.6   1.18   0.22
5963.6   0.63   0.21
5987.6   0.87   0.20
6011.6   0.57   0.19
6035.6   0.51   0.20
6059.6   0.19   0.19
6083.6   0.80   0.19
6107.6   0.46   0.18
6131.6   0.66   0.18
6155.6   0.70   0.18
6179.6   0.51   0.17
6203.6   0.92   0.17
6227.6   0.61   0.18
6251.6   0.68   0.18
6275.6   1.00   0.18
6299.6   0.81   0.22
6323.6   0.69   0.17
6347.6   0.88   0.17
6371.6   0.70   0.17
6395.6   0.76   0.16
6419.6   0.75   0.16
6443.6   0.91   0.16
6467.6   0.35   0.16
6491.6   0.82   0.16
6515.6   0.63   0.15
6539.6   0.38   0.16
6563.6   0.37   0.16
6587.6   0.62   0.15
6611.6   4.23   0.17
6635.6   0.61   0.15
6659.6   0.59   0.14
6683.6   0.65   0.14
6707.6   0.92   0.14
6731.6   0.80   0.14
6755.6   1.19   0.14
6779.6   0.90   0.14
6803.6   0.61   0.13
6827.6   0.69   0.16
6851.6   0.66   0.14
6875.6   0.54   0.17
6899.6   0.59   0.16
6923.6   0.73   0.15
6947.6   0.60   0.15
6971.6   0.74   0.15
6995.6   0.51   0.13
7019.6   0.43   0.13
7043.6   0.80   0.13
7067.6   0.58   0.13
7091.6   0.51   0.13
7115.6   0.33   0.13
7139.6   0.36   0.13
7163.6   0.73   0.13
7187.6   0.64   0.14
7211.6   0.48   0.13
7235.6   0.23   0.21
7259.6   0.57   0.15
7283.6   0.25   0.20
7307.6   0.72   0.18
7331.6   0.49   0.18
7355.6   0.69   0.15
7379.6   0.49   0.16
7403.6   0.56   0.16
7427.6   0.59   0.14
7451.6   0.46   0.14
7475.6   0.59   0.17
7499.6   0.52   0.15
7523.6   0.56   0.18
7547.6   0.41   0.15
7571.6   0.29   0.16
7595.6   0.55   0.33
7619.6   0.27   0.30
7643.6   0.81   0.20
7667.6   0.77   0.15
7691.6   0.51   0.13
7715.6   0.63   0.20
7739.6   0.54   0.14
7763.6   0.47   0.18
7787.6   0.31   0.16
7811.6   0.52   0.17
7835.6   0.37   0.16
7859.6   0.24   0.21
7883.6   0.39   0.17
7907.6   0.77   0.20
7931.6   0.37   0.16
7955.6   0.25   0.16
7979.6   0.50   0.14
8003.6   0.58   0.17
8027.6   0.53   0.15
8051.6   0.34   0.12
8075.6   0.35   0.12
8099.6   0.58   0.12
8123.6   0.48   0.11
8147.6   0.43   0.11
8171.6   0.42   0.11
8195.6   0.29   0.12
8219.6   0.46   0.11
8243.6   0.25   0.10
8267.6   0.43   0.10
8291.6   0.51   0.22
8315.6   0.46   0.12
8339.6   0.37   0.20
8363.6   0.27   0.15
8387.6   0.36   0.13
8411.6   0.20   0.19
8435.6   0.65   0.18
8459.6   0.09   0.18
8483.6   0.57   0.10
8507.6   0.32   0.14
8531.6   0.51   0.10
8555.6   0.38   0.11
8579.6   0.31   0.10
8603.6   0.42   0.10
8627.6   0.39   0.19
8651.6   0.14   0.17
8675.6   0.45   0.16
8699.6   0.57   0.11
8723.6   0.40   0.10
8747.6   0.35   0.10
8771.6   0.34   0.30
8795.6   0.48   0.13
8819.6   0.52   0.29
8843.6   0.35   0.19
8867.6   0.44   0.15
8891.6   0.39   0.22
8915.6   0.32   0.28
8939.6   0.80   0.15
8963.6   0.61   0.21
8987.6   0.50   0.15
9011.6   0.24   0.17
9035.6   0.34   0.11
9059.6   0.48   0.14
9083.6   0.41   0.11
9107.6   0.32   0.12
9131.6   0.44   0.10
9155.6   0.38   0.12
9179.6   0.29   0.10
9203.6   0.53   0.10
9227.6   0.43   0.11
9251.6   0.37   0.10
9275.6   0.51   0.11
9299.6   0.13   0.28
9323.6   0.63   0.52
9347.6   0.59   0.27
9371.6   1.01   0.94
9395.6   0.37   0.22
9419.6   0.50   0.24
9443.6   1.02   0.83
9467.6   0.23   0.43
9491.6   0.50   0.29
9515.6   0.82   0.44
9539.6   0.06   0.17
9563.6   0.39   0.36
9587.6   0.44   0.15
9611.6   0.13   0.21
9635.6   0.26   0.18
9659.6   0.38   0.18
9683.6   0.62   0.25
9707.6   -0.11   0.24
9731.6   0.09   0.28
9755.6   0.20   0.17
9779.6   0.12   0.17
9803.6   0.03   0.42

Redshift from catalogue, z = 0.01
